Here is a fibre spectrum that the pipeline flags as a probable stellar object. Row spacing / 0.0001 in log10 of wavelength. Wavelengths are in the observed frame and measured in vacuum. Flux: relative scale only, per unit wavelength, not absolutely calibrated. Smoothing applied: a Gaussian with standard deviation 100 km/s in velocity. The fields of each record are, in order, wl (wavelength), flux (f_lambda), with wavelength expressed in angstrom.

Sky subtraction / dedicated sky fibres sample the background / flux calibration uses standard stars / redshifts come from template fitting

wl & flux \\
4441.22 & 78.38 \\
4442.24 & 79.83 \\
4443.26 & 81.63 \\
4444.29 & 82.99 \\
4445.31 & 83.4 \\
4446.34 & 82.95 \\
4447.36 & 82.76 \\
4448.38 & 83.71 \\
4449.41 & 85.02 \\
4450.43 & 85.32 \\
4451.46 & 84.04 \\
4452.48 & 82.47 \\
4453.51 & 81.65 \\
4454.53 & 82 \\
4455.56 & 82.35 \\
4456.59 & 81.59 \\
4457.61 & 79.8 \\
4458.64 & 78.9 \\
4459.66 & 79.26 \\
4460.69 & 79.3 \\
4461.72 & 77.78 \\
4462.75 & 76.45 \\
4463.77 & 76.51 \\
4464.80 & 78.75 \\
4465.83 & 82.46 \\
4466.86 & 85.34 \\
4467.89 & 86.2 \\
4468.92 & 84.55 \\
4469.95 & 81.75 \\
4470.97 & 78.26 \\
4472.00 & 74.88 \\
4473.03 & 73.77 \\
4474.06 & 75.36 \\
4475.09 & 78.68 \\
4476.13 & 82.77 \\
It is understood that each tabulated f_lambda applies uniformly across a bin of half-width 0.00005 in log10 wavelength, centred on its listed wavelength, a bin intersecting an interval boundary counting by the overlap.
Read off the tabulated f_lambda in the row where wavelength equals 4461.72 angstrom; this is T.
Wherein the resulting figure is 77.78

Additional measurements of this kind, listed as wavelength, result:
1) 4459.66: 79.26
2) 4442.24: 79.83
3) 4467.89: 86.2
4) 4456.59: 81.59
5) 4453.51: 81.65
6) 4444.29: 82.99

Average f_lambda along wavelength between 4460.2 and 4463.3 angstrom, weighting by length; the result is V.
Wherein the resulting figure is 77.9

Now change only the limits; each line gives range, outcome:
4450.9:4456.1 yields 82.4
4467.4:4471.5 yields 82.8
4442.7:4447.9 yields 82.7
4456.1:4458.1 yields 80.9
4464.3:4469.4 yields 83.4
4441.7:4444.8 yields 81.5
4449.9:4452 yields 84.8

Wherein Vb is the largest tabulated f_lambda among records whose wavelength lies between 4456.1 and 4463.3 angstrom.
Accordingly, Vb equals 81.59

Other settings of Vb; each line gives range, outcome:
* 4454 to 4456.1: 82.35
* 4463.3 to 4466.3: 82.46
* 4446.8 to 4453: 85.32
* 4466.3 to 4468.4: 86.2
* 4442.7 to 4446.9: 83.4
